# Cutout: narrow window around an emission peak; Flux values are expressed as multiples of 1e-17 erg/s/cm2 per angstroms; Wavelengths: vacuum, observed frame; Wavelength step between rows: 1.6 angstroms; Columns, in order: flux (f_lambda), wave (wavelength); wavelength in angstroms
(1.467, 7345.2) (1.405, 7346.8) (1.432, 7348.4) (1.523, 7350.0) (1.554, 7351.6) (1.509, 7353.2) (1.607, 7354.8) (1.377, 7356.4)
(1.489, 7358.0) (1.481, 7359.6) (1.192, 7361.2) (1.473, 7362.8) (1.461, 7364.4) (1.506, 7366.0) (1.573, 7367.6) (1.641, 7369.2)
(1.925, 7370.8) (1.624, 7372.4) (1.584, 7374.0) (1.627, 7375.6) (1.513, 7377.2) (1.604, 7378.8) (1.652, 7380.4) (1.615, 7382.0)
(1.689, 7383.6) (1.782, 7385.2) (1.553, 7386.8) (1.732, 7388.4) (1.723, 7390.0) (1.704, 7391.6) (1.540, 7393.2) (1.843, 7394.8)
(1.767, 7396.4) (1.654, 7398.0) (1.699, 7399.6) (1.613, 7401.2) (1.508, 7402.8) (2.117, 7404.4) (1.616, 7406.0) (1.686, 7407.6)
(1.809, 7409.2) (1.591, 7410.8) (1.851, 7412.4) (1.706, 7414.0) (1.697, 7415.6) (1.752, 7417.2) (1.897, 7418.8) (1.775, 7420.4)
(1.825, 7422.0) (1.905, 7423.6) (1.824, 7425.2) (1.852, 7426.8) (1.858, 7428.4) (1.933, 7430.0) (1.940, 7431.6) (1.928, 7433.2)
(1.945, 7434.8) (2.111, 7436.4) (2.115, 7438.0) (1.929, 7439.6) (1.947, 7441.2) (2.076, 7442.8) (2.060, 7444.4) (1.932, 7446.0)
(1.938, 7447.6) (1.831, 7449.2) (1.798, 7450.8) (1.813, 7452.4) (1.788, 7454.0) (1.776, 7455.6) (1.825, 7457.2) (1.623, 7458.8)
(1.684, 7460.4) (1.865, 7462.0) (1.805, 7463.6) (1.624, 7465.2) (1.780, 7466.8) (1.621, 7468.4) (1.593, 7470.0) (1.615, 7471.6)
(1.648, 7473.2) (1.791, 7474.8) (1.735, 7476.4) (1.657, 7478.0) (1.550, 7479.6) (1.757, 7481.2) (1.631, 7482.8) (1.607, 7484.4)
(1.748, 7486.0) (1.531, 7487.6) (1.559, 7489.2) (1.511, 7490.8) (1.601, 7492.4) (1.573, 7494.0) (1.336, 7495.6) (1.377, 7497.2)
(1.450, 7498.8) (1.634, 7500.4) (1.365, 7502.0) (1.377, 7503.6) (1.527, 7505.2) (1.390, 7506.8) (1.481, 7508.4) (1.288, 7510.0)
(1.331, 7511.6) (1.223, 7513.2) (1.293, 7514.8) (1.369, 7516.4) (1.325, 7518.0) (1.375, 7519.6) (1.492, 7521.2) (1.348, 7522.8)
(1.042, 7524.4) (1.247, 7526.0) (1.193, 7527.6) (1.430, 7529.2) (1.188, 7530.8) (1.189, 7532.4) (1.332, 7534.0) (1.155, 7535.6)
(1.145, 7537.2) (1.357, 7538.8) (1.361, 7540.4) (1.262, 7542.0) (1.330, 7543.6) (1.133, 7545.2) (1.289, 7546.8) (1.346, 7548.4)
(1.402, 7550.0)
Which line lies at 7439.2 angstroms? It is C III] 1909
